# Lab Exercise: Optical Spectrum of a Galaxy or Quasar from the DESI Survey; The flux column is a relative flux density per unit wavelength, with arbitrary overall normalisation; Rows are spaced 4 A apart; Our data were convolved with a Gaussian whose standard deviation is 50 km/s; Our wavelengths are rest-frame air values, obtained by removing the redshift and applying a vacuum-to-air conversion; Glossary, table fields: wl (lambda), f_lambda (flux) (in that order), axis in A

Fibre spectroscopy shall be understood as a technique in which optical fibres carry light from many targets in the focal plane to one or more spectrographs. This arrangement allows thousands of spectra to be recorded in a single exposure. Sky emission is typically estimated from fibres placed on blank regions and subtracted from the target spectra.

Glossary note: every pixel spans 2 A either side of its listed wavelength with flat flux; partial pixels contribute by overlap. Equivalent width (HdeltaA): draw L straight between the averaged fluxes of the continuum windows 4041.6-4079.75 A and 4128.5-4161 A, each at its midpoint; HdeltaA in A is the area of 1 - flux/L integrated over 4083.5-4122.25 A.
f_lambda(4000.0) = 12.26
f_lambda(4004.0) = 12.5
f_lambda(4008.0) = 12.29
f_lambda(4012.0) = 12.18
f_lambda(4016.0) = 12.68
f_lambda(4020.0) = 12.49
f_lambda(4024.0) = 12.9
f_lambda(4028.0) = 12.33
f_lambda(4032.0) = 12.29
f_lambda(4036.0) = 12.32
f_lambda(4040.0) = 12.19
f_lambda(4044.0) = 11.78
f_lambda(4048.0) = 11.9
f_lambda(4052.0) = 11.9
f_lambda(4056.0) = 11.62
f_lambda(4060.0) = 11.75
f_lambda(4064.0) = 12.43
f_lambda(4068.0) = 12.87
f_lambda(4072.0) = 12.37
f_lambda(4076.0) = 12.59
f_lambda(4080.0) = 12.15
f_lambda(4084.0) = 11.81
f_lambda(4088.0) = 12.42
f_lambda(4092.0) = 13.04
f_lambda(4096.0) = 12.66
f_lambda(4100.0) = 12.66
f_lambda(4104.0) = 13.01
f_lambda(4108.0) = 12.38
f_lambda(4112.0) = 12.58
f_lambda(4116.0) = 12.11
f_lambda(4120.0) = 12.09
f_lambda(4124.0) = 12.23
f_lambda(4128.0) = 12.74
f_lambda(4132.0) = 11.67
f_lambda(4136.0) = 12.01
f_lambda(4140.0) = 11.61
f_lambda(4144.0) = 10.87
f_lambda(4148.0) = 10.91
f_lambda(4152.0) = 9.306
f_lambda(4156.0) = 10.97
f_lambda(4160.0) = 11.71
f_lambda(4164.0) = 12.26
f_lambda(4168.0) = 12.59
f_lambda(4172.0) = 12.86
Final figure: -2.8 A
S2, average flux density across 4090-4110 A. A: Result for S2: 12.8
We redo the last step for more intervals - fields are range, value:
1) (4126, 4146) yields 11.8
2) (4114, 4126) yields 12.1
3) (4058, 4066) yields 12.1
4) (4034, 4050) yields 12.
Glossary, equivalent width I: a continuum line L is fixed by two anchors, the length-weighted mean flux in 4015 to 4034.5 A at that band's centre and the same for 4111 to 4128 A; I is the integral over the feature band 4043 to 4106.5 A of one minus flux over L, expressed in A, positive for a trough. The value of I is 0.4 A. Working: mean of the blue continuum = 12.5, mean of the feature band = 12.3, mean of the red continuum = 12.3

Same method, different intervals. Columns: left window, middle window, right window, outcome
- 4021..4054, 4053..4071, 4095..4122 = 0.21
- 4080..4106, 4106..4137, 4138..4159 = -1.57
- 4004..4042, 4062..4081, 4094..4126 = -0.09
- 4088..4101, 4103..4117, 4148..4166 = -0.22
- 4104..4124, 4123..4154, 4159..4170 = 2.28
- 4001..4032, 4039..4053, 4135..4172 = 0.36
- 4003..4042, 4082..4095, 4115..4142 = -0.26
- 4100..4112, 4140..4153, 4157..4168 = 1.66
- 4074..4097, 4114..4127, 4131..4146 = -0.39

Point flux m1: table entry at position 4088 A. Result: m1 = 12.42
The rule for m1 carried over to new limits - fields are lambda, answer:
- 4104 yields 13.01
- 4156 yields 10.97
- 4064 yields 12.43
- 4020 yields 12.49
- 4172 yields 12.86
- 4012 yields 12.18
